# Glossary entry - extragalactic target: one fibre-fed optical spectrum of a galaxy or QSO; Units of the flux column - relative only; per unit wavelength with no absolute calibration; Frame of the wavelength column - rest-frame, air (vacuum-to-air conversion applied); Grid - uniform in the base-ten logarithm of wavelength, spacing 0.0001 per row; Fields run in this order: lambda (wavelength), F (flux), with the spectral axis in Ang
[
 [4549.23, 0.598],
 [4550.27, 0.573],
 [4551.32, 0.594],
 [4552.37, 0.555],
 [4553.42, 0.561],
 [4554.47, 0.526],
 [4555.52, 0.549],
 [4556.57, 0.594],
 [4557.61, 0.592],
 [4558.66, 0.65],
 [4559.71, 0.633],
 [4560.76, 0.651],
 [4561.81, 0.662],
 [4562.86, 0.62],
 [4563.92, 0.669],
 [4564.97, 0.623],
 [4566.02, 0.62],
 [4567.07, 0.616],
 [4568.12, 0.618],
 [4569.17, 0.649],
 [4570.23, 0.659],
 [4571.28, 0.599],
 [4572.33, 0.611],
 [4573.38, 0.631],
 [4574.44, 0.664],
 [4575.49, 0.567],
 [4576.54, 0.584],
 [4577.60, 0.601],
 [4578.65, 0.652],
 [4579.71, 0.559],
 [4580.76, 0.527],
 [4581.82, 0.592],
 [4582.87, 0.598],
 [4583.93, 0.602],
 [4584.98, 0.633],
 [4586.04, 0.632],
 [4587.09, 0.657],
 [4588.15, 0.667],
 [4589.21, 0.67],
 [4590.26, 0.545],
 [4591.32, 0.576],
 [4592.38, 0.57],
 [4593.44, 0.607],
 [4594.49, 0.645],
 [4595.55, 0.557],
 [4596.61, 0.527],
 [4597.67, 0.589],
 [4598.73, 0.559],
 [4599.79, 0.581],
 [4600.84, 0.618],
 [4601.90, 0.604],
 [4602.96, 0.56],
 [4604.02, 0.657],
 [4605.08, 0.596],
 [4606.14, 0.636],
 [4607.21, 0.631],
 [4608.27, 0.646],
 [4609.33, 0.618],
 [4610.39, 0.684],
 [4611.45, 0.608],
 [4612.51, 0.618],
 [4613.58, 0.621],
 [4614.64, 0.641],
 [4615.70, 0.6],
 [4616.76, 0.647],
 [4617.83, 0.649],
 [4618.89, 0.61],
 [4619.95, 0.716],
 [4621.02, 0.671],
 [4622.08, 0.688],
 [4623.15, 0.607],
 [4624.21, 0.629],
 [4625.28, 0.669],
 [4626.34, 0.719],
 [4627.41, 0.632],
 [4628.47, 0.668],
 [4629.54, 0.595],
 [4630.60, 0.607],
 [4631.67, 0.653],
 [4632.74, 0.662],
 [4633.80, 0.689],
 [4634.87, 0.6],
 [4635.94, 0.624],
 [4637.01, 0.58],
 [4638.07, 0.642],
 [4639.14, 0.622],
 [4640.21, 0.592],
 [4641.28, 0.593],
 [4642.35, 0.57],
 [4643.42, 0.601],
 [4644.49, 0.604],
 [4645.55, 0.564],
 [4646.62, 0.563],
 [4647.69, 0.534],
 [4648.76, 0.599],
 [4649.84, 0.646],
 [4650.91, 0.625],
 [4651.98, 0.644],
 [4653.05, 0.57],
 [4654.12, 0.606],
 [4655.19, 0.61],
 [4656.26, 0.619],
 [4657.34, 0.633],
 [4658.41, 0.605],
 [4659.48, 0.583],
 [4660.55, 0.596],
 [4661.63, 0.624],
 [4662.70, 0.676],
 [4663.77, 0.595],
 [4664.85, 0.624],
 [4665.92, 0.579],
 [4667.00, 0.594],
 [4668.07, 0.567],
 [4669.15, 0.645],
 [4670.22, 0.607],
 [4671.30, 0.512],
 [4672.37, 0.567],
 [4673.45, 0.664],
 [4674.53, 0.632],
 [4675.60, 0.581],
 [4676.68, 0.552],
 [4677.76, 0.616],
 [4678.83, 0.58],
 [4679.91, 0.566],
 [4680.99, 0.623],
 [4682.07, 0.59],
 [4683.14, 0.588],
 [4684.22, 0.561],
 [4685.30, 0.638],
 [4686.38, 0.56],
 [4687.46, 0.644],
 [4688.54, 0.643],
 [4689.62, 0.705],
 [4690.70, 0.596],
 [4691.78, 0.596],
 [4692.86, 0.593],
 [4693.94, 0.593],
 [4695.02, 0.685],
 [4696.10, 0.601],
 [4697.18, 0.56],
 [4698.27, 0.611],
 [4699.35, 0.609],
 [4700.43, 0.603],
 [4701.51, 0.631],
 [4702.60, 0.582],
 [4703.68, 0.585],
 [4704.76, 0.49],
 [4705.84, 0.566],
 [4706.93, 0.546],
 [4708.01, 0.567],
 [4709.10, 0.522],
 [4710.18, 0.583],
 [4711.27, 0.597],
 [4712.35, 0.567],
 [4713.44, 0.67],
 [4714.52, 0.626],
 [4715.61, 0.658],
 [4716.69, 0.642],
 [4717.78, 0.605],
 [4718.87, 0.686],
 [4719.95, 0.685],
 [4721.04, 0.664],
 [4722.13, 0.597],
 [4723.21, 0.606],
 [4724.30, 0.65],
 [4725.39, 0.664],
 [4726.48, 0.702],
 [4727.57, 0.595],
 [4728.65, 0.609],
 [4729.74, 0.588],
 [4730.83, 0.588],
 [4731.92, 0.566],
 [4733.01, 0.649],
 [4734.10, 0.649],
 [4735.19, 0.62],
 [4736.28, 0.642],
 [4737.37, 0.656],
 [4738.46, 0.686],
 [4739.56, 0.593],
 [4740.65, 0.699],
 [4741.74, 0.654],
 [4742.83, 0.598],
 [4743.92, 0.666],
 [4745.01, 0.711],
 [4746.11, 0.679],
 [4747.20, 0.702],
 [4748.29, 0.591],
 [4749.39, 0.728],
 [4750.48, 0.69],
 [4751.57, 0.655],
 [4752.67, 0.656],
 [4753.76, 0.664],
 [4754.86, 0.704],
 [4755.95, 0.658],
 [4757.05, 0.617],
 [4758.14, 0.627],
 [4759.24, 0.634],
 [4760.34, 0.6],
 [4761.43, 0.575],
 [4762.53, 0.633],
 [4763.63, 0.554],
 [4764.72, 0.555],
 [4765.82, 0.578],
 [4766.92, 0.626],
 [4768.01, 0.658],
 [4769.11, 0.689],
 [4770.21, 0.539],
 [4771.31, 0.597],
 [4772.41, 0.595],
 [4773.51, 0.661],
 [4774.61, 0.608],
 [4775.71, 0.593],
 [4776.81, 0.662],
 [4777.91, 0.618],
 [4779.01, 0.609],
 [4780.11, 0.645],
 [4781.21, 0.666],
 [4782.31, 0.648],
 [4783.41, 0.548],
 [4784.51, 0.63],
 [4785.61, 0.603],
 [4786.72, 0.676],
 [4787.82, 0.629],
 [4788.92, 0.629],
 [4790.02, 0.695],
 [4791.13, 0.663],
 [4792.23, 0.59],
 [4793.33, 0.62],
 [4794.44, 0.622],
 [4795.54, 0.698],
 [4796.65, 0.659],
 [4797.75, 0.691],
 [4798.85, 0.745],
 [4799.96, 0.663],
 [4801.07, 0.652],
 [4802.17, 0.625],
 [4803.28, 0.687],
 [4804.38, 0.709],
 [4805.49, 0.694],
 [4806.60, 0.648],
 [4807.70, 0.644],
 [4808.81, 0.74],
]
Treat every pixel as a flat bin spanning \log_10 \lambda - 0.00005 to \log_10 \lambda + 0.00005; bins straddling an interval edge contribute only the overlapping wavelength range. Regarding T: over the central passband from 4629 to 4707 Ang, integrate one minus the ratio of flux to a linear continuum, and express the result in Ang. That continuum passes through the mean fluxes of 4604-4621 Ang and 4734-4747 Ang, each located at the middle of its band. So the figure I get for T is 5.0 Ang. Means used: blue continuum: 0.636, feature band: 0.603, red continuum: 0.656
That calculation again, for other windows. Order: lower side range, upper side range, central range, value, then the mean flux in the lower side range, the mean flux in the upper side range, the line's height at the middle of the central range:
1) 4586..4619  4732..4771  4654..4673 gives 0.7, 0.613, 0.64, 0.624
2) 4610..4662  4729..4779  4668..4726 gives 2.1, 0.623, 0.633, 0.628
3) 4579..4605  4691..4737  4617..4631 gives -1.2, 0.598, 0.611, 0.601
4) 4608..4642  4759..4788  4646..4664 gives 0.7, 0.637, 0.616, 0.633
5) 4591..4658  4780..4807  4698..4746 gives 1.3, 0.618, 0.654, 0.638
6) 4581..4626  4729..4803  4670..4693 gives 1.0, 0.62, 0.638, 0.628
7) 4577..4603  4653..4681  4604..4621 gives -1.1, 0.598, 0.601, 0.599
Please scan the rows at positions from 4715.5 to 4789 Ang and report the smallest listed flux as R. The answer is 0.539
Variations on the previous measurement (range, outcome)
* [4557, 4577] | 0.567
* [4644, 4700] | 0.512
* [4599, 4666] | 0.534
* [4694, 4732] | 0.49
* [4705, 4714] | 0.522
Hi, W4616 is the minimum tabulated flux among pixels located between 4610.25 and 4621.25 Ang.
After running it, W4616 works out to 0.6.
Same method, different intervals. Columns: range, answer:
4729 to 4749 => 0.566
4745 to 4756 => 0.591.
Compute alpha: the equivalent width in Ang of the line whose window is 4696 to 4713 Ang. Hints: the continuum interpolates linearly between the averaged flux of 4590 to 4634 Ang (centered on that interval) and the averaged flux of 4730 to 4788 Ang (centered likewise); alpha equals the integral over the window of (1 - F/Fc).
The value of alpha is 1.4 Ang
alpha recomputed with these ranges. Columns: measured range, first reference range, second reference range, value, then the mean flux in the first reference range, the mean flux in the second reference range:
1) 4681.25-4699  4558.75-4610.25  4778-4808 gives 0.6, 0.613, 0.651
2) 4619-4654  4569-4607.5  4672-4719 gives -1.2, 0.605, 0.601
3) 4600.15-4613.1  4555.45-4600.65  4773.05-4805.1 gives -0.2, 0.61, 0.647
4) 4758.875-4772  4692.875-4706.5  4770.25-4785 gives 0.3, 0.593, 0.619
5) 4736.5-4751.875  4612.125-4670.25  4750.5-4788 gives -1.0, 0.621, 0.625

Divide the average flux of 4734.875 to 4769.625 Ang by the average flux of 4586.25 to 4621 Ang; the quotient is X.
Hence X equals 1.04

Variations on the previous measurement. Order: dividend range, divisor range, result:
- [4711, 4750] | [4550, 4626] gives 1.04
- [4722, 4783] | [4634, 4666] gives 1.05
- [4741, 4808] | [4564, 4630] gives 1.04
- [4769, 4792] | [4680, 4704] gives 1.03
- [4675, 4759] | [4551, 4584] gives 1.03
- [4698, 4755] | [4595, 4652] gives 1.02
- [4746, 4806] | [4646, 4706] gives 1.07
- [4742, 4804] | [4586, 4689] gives 1.04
